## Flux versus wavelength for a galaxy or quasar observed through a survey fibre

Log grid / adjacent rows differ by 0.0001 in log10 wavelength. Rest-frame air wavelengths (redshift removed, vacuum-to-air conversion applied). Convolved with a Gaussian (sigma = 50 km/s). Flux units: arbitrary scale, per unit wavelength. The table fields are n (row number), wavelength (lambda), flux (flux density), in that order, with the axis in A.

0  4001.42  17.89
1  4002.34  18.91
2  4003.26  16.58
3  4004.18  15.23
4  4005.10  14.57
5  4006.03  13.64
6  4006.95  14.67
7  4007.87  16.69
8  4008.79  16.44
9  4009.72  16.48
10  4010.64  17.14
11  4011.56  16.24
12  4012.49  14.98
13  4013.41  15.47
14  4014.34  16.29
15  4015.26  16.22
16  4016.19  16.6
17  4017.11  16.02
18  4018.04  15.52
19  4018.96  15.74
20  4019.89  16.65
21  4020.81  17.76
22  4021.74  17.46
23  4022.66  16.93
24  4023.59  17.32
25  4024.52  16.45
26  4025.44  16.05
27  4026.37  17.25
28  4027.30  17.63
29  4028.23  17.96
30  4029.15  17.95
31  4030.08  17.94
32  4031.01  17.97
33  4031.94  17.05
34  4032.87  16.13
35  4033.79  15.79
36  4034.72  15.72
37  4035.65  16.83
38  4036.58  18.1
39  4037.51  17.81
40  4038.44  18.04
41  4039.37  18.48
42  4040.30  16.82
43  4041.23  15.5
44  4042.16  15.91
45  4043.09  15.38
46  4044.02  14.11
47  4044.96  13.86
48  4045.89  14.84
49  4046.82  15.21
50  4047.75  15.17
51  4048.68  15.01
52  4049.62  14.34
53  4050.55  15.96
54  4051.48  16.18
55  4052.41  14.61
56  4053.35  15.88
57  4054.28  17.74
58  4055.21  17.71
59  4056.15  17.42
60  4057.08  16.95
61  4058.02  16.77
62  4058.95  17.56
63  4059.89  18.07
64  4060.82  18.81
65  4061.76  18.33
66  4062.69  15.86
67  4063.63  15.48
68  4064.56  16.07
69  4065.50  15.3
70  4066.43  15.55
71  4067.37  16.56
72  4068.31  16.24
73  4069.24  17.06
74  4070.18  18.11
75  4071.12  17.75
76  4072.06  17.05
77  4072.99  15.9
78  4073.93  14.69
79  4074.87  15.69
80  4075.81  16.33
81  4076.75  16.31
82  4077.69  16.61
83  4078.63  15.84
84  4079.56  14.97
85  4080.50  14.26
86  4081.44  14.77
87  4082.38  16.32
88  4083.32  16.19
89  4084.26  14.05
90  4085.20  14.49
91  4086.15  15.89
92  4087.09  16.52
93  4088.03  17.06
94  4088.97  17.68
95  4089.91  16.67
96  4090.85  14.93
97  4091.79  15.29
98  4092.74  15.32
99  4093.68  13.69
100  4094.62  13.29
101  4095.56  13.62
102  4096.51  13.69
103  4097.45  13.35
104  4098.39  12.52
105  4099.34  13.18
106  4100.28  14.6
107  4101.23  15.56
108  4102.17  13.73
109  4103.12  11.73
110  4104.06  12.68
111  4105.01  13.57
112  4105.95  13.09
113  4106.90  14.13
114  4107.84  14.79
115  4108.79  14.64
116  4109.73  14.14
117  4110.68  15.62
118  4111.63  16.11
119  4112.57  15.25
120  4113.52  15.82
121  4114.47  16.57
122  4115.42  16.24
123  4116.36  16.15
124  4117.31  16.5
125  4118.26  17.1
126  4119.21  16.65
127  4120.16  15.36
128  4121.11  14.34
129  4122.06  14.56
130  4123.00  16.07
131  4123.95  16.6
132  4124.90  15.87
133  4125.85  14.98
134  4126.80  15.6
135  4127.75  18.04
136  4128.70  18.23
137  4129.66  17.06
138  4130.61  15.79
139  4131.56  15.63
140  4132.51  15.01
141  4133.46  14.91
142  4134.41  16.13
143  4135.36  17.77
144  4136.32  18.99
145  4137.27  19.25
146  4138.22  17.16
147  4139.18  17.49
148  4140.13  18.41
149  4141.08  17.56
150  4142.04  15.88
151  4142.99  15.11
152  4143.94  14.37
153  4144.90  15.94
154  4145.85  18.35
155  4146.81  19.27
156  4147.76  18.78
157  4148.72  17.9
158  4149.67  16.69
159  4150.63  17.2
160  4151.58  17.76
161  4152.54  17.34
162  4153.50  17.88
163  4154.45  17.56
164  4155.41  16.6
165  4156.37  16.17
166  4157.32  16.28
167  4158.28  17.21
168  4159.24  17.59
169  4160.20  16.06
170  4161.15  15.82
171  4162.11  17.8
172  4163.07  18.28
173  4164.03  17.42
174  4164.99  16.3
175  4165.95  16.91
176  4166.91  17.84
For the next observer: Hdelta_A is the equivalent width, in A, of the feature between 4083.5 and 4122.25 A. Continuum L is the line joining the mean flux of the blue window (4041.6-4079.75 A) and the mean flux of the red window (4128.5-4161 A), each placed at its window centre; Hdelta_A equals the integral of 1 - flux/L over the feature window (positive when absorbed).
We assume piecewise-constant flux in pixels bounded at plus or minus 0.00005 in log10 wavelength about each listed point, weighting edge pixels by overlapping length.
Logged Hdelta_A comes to 4.0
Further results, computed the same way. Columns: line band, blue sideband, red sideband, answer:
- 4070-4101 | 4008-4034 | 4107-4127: 1.3 A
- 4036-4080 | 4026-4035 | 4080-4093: 0.2 A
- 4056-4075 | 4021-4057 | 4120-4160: -0.2 A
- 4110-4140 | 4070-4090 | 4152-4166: 0.4 A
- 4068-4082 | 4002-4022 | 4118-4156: 0.3 A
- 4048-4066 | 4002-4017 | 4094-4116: -1.6 A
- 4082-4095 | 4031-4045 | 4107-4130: 0.5 A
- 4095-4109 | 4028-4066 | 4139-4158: 2.7 A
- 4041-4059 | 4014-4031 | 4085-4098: 0.5 A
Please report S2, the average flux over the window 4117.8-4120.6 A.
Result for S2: 16.4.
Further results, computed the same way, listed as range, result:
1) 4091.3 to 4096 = 14.3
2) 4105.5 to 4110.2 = 14.2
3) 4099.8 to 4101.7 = 15.1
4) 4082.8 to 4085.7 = 14.9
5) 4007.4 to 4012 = 16.6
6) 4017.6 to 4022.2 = 16.7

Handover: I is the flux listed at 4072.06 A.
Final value 17.05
